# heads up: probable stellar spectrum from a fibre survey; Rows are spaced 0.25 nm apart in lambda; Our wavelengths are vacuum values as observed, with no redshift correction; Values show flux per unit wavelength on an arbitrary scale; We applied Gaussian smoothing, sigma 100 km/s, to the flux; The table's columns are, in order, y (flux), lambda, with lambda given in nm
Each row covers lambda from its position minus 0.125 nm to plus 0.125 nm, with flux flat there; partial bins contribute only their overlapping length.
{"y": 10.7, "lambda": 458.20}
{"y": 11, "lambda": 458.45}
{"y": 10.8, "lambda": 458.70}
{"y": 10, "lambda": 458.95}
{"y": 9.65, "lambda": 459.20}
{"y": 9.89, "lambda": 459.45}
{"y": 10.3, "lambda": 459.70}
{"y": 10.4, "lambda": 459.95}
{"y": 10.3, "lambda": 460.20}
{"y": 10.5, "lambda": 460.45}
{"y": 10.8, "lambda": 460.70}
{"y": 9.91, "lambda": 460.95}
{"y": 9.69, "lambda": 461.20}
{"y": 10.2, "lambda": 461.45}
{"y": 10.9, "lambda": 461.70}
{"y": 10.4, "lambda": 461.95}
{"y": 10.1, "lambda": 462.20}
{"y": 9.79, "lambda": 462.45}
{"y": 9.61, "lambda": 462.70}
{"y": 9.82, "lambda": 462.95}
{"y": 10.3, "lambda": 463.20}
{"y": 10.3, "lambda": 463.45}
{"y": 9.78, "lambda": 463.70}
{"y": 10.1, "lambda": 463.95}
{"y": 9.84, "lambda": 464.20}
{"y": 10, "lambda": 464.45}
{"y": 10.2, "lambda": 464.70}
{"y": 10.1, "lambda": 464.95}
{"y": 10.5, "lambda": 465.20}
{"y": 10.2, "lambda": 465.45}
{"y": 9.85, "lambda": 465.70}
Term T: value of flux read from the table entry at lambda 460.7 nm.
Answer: 10.8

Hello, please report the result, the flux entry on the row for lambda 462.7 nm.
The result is 9.61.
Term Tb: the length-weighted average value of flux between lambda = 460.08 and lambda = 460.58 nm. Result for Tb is 10.4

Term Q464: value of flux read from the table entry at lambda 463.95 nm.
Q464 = 10.1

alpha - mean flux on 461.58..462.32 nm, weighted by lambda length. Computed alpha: 10.5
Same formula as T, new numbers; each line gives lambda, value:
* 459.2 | 9.65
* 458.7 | 10.8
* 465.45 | 10.2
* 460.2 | 10.3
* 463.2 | 10.3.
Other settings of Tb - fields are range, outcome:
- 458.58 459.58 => 10.1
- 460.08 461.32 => 10.2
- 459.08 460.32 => 10.1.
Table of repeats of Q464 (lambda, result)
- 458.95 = 10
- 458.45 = 11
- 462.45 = 9.79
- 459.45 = 9.89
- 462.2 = 10.1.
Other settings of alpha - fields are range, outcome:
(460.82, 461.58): 9.95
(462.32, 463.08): 9.75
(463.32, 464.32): 10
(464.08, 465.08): 10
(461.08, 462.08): 10.3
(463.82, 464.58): 9.98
